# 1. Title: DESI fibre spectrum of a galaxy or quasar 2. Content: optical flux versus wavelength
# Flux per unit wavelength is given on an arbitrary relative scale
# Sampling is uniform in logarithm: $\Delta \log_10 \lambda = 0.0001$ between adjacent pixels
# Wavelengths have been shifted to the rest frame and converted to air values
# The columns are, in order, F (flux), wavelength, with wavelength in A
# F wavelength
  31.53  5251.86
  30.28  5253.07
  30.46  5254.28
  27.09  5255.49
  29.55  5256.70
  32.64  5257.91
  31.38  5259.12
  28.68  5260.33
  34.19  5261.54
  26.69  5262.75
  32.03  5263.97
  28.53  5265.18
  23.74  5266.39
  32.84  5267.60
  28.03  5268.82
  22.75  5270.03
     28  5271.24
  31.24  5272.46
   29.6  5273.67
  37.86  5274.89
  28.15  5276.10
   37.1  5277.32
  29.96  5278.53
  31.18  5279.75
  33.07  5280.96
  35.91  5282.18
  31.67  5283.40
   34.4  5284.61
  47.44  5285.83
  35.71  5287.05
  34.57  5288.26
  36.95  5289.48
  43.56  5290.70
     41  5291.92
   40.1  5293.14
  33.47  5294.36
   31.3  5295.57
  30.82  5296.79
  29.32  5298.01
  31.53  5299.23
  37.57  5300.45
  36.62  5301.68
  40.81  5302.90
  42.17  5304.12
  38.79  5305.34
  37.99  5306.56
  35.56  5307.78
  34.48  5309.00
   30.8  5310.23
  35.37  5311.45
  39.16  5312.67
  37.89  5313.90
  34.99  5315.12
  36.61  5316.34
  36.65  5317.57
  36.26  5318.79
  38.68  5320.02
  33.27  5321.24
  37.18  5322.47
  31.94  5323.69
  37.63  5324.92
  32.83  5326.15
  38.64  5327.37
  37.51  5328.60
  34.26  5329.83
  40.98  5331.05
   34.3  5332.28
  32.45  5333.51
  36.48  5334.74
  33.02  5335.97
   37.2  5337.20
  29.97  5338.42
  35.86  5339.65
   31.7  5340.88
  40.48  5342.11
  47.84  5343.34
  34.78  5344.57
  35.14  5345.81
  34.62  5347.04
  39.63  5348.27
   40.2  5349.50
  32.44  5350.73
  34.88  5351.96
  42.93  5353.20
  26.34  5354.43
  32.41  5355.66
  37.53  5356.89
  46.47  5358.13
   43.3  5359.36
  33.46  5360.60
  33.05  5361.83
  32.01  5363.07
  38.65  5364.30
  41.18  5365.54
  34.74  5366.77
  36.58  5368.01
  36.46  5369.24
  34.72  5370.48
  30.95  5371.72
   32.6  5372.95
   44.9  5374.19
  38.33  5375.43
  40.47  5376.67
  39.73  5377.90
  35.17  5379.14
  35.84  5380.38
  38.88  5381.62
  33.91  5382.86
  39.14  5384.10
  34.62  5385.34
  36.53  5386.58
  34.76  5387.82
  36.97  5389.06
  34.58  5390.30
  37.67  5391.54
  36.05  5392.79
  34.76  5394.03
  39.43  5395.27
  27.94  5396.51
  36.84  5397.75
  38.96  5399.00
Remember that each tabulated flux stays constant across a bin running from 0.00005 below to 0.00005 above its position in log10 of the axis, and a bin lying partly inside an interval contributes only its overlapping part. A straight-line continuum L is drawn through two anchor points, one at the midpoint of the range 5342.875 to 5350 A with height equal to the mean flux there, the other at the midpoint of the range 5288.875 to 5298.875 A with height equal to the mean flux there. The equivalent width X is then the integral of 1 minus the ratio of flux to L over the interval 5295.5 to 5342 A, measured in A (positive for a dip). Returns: 1.8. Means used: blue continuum 35.7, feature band 35.6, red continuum 38.5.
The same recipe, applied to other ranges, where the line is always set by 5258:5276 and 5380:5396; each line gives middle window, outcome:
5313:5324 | -1.2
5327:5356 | -1.9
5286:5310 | -3.9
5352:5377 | -1.2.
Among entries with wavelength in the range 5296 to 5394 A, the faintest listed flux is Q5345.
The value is 26.34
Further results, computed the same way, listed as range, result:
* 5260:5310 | 22.75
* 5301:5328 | 30.8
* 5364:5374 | 30.95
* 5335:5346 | 29.97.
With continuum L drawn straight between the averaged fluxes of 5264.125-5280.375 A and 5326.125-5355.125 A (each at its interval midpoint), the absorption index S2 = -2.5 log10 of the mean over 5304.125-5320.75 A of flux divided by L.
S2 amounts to -0.094 mag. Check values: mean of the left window 30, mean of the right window 36.1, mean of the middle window 36.6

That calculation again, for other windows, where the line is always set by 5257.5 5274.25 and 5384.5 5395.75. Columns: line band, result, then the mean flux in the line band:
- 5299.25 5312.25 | -0.17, 36.8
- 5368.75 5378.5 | -0.06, 37.3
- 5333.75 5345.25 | -0.09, 36.2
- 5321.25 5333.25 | -0.10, 35.9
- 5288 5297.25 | -0.19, 36.6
